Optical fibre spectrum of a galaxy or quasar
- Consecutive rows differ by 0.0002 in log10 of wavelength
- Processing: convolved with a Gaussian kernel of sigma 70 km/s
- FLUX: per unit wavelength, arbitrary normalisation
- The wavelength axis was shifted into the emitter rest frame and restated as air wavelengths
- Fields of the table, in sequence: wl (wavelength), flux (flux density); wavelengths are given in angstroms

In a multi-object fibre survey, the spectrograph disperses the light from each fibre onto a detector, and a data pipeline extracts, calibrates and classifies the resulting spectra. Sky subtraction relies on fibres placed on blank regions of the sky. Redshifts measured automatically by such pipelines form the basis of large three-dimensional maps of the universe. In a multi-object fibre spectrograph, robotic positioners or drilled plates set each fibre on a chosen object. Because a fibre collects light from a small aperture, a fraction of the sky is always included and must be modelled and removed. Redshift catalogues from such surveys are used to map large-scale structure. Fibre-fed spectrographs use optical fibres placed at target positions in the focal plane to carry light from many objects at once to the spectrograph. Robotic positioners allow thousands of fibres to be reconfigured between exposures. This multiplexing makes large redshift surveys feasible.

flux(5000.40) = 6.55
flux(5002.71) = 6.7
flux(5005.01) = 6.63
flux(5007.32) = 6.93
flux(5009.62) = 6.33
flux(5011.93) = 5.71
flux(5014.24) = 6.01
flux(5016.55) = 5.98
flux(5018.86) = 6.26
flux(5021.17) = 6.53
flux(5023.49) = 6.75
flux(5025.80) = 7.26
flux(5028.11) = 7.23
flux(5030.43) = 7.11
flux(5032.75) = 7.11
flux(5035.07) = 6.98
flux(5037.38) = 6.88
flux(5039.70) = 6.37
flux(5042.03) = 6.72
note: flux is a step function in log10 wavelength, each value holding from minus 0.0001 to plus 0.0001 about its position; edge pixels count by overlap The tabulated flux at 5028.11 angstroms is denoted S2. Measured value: 7.23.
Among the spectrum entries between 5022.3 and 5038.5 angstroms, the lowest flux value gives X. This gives 6.75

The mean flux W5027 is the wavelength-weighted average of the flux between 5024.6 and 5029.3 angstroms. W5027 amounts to 7.25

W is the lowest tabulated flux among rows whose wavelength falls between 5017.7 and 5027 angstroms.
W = 6.26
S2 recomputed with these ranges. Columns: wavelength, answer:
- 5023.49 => 6.75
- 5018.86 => 6.26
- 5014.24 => 6.01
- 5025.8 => 7.26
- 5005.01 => 6.63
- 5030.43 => 7.11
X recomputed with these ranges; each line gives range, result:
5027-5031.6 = 7.11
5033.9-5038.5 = 6.88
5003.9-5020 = 5.71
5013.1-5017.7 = 5.98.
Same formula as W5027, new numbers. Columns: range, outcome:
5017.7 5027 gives 6.71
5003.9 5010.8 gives 6.63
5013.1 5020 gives 6.08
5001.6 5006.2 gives 6.67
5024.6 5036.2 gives 7.14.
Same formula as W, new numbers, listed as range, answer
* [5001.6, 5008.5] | 6.63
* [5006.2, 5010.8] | 6.33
